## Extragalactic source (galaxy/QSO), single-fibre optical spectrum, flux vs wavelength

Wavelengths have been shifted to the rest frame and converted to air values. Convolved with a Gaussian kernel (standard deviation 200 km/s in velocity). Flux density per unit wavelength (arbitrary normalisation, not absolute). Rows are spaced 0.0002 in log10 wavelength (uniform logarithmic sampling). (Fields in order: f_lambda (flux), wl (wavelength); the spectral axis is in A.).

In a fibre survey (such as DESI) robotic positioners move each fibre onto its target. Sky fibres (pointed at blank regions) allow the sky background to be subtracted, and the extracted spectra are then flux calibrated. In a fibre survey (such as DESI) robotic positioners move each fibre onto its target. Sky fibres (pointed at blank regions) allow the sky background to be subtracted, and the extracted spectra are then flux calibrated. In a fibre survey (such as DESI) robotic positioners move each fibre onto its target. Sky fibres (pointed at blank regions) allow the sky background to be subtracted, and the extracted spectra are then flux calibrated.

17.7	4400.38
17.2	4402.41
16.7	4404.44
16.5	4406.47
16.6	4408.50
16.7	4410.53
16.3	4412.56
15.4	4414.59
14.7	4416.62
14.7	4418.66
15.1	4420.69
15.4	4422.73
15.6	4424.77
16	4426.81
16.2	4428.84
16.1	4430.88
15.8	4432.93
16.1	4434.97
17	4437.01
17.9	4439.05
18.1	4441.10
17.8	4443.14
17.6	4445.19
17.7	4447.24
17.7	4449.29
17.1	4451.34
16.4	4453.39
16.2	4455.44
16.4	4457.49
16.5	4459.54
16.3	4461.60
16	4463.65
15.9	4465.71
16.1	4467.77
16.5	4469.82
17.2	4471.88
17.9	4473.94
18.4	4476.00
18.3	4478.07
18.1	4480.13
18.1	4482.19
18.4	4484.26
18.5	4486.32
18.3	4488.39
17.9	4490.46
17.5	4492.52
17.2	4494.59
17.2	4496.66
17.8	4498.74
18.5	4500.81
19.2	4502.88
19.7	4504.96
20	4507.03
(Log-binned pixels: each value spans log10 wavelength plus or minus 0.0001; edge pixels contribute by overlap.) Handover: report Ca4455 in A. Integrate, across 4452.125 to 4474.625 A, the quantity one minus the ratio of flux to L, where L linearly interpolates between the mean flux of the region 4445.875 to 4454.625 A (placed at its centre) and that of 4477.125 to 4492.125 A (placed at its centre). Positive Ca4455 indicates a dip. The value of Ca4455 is 1.4 A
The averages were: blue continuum 17.2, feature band 16.5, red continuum 18.2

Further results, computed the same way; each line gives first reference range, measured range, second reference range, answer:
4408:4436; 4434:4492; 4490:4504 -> -1.3 A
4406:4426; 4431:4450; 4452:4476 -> -1.3 A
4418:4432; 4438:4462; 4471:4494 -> -0.7 A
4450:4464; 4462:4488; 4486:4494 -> -0.2 A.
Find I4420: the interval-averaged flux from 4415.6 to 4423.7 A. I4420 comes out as 15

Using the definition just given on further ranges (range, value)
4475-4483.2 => 18.2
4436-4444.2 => 17.7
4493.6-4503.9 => 18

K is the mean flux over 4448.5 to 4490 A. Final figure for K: 17.2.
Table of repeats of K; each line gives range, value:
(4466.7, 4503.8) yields 17.8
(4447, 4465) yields 16.6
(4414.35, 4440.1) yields 15.9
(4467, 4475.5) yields 17.1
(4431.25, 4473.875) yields 16.8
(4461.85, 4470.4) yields 16.1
